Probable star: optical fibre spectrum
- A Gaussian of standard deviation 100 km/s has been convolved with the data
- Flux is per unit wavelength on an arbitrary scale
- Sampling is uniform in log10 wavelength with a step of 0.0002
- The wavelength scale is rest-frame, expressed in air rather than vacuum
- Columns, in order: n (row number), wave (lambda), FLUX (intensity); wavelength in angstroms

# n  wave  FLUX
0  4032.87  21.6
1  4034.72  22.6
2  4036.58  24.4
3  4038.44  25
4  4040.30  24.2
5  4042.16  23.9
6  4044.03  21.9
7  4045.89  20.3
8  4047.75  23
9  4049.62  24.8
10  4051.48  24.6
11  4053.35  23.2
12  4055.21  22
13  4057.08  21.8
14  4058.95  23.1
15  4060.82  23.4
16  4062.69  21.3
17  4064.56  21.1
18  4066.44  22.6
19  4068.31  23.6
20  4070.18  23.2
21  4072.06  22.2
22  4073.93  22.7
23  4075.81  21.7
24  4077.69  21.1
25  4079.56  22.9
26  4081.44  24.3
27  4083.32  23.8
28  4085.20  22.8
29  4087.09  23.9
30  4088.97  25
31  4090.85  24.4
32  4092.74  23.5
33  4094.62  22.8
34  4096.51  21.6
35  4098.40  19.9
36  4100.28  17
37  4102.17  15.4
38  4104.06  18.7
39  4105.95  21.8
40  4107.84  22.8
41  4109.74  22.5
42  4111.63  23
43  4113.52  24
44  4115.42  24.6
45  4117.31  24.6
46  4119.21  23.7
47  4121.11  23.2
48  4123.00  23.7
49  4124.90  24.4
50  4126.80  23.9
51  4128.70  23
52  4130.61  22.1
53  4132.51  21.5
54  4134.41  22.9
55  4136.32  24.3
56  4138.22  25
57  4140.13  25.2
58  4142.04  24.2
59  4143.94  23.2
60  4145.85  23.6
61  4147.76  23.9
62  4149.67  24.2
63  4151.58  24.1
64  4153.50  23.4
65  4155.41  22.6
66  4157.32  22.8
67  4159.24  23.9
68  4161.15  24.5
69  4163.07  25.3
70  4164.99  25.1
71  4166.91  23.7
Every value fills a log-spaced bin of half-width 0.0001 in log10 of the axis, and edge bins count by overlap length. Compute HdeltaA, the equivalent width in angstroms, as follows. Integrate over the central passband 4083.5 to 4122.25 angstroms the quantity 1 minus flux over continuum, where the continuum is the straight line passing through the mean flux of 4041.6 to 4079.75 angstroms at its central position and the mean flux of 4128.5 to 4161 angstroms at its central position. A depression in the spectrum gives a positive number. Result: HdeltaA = 1.3 angstroms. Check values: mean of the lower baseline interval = 22.6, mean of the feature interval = 22.3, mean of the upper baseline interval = 23.6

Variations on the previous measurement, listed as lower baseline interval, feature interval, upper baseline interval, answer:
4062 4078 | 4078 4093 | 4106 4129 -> -0.7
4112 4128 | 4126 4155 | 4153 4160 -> -0.1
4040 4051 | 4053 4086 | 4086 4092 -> 1.6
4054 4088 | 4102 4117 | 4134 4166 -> 0.8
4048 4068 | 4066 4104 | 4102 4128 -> 1.1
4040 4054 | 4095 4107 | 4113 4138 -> 2.1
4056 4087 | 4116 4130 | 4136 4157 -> -0.1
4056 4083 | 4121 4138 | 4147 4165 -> 0.1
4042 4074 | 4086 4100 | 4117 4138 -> 0.2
